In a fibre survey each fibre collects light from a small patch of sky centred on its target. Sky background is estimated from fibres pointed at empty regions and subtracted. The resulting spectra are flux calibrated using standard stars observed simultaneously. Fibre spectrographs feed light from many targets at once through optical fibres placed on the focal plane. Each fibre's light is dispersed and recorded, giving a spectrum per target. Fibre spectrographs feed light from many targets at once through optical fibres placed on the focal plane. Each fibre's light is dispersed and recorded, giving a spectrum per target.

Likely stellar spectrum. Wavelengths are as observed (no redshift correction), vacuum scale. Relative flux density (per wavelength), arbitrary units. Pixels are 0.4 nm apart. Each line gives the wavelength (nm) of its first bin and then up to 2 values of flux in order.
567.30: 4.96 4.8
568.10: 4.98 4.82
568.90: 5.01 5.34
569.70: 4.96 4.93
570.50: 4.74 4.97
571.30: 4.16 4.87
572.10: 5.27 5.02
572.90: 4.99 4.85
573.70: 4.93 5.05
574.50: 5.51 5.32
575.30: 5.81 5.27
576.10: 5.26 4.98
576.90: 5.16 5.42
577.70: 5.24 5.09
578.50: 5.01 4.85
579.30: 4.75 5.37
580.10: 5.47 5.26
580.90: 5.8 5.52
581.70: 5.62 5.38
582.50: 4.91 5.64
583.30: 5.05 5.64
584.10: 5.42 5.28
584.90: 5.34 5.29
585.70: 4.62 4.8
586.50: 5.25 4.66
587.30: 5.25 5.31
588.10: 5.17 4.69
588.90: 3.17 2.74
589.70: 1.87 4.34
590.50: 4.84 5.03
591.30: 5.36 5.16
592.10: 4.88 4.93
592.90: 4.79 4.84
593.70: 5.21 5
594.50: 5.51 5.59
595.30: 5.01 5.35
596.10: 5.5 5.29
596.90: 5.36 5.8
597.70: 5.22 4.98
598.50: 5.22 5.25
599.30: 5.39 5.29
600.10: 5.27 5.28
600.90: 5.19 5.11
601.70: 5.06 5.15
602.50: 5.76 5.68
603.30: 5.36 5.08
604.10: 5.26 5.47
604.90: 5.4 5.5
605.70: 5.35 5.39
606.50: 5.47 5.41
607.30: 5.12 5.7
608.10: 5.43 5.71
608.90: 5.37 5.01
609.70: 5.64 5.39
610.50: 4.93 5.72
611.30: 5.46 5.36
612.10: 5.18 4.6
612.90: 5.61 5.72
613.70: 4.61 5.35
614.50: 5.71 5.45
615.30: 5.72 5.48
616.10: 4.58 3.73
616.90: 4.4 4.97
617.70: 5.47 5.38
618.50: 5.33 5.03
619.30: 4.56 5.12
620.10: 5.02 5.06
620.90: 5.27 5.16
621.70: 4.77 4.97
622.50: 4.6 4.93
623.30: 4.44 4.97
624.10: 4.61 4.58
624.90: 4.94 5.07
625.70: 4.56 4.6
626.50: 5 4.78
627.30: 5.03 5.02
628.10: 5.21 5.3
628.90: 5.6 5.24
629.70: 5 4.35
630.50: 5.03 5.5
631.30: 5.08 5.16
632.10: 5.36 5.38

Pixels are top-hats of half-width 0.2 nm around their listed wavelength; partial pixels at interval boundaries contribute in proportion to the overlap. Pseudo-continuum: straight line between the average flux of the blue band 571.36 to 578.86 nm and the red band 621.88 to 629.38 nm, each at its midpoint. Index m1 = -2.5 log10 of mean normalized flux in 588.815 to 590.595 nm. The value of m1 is 0.46 mag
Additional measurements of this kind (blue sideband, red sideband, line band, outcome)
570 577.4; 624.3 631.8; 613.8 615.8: -0.10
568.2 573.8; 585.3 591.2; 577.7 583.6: -0.13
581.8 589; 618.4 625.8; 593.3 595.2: -0.05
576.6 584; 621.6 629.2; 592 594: 0.05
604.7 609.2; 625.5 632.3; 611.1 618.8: 0.03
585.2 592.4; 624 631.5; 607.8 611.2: -0.13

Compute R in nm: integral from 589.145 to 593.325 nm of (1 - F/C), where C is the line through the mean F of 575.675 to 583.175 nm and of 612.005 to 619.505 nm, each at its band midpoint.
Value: 0.62 nm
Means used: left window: 5.26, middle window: 4.44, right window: 5.1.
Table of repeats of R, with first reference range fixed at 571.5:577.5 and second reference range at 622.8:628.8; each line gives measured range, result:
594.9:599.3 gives -0.23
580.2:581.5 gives -0.10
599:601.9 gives -0.11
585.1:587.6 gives 0.06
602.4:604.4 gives -0.16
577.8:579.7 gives 0.06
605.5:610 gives -0.39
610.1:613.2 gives -0.20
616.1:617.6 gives 0.14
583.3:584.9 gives -0.08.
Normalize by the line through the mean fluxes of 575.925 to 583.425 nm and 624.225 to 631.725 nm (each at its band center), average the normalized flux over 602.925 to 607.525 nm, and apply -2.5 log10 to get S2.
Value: -0.05 mag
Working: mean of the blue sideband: 5.25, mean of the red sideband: 5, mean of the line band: 5.36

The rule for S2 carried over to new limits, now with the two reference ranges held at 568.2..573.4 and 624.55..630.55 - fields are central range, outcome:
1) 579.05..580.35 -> -0.06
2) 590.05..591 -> 0.04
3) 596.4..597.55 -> -0.11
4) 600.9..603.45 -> -0.08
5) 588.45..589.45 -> 0.40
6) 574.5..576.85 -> -0.09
